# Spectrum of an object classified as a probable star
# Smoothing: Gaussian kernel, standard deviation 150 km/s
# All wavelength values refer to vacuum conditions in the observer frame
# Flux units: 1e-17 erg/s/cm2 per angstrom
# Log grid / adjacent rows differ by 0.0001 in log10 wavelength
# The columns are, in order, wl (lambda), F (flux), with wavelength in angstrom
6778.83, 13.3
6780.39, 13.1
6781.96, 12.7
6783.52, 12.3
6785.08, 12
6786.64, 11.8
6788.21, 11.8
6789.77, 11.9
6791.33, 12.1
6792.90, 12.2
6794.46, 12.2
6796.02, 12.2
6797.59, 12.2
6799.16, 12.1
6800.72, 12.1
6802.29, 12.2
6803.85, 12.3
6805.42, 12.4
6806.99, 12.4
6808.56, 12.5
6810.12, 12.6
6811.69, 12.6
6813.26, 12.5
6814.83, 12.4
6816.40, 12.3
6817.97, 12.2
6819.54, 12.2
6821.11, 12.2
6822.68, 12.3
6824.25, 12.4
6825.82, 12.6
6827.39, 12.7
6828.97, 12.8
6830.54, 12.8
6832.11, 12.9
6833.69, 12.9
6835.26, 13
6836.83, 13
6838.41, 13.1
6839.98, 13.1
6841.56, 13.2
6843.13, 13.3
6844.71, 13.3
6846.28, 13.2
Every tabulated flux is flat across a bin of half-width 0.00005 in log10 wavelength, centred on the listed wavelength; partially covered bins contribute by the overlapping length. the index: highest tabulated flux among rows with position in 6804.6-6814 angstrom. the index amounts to 12.6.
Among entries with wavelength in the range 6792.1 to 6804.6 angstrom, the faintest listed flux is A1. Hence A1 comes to 12.1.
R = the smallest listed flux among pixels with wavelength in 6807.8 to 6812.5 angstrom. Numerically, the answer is 12.5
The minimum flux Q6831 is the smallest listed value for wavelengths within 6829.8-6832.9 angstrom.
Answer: 12.8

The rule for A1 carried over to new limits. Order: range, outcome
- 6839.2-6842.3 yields 13.1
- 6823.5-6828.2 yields 12.4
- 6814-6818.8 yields 12.2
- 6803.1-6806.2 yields 12.3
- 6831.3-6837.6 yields 12.9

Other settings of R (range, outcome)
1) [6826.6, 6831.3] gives 12.7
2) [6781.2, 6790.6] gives 11.8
